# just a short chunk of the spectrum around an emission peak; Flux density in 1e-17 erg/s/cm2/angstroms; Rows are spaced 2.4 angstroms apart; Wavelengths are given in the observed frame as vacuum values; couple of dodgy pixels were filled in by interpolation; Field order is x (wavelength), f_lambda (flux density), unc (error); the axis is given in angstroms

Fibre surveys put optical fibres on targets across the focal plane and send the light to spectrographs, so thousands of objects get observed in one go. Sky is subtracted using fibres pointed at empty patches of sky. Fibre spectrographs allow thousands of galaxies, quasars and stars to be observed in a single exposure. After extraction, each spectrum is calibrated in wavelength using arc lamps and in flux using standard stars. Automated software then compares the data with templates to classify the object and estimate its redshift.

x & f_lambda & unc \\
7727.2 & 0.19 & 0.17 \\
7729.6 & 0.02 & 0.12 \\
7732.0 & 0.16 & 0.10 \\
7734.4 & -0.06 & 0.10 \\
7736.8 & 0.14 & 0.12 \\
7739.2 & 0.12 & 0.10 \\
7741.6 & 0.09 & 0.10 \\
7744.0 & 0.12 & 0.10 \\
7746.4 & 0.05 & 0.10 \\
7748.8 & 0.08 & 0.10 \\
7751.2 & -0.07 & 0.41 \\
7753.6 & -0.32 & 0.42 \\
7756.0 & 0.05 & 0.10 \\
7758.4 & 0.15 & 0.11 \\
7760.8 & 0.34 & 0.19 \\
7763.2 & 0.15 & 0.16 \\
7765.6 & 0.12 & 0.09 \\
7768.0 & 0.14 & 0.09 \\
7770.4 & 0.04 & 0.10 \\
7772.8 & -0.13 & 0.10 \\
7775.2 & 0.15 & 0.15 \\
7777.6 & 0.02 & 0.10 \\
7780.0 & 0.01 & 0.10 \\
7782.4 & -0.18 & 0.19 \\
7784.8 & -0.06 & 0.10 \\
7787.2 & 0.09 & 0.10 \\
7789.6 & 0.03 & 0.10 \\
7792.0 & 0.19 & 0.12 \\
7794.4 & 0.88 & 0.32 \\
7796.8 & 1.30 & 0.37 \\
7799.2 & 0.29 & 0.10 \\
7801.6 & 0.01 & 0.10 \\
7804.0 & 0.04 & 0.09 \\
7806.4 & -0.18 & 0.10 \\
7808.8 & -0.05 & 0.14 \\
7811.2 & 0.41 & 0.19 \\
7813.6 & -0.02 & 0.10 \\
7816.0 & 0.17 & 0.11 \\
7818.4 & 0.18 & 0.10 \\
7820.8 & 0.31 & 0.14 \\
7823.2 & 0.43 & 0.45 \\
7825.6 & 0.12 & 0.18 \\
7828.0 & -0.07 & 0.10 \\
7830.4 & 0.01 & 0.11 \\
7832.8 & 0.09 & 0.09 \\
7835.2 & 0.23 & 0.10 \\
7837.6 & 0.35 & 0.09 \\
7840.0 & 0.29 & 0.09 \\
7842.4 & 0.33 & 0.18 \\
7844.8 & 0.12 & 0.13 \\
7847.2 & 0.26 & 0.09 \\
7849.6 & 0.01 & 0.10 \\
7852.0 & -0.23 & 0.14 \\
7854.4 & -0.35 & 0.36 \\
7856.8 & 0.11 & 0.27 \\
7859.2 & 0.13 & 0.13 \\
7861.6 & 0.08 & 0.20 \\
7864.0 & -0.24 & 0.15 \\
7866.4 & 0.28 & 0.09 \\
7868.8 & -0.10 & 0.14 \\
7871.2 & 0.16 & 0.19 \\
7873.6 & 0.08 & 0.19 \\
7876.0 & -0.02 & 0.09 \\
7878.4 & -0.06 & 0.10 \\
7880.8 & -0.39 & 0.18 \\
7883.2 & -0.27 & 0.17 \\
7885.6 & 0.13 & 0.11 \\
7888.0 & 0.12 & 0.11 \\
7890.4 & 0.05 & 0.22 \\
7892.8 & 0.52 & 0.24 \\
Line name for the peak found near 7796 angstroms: H-gamma 4340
